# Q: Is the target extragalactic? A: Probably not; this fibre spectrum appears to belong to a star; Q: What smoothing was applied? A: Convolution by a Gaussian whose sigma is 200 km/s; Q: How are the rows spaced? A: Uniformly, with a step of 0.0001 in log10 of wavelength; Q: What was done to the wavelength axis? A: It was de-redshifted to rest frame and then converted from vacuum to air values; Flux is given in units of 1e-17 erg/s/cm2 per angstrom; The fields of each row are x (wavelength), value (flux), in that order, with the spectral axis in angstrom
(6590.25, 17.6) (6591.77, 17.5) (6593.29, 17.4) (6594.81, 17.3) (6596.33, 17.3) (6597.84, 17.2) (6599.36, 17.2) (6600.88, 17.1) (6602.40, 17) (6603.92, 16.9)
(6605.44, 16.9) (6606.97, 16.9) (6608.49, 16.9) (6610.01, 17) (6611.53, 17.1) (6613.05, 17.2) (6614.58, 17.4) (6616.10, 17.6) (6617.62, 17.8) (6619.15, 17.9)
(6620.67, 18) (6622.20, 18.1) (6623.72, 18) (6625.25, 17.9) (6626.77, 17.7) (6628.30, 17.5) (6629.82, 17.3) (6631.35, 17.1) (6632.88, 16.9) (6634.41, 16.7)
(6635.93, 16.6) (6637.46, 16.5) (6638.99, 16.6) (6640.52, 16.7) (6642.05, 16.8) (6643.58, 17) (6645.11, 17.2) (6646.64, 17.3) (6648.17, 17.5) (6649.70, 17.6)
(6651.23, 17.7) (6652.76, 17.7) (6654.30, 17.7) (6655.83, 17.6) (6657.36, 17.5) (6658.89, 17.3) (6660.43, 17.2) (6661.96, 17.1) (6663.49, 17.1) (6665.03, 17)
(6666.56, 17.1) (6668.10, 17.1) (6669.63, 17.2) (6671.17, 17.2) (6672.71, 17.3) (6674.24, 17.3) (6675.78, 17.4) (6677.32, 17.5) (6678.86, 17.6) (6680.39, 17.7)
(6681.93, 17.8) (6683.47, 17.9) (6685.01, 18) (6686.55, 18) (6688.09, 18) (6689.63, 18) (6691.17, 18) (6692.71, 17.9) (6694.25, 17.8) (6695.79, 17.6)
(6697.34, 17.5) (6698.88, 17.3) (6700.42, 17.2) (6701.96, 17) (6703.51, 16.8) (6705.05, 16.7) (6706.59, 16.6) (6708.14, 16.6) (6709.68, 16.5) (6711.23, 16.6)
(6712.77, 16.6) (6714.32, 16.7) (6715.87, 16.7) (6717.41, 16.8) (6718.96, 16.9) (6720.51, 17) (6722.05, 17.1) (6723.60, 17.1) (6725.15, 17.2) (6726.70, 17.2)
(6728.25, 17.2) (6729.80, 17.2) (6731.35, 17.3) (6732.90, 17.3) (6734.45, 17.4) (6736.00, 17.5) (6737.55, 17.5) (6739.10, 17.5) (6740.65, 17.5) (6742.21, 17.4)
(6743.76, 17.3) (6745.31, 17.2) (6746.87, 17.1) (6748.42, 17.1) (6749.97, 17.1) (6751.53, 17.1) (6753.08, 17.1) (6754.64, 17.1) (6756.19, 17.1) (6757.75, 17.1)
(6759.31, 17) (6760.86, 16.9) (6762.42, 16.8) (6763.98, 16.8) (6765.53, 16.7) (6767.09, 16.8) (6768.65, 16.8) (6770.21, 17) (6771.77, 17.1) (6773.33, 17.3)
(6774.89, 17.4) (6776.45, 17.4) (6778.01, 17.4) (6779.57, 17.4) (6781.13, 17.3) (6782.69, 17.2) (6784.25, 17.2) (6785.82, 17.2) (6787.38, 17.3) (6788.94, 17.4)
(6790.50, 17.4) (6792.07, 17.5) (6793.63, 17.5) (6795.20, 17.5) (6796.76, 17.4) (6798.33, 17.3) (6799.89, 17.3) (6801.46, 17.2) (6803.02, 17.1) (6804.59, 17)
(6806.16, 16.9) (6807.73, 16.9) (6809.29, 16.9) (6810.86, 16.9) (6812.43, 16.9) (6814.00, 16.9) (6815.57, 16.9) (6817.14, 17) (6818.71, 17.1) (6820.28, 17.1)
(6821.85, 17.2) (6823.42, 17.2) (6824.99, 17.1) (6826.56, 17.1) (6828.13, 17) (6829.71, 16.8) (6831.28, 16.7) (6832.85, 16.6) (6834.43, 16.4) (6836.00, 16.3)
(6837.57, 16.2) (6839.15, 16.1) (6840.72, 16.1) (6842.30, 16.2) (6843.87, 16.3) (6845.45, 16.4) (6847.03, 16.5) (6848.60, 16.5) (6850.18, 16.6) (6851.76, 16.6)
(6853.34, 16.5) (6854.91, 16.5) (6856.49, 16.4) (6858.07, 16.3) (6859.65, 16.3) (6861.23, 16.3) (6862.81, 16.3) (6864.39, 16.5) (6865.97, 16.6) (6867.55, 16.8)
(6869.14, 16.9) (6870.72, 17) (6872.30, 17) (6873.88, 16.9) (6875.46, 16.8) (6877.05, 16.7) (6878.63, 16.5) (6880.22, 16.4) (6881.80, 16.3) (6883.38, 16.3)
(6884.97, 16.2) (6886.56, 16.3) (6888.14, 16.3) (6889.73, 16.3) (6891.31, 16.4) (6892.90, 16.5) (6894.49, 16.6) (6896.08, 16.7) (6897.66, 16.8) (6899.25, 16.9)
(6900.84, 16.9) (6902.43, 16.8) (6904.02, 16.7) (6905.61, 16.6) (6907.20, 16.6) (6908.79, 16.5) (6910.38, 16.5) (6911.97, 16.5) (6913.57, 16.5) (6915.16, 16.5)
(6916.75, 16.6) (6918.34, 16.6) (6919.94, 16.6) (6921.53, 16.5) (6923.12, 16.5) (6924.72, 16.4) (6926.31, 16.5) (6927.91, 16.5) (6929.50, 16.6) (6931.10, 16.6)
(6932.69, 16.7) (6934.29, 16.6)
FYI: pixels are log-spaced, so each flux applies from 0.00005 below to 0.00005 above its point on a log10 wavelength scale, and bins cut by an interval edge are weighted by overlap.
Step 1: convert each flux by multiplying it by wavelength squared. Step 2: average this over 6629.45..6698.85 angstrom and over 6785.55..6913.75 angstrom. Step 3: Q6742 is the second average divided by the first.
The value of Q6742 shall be 1.02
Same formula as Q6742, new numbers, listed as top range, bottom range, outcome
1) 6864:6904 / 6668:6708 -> 1.01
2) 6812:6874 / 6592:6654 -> 1.03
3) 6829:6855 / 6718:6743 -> 0.98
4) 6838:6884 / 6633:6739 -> 1.01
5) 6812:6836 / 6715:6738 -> 1.01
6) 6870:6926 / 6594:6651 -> 1.04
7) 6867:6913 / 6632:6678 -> 1.04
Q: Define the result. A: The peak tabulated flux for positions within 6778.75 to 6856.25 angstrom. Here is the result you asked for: 17.5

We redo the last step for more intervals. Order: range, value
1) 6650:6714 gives 18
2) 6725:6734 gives 17.3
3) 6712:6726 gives 17.2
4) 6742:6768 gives 17.4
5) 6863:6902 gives 17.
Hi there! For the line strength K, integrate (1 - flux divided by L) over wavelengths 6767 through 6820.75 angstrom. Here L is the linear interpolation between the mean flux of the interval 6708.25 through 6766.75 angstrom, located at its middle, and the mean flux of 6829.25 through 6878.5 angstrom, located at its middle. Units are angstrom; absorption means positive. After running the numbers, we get -1.19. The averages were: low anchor 17.1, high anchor 16.5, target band 17.2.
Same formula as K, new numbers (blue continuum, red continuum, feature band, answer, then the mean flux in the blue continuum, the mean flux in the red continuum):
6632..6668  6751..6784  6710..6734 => 0.2 angstrom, 17.1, 17.1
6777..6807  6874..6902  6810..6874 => 0.9 angstrom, 17.3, 16.5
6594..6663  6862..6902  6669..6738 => -0.8 angstrom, 17.3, 16.6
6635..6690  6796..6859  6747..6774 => 0.0 angstrom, 17.4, 16.8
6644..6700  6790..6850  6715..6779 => 0.2 angstrom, 17.5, 16.9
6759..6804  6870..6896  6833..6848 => 0.5 angstrom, 17.2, 16.5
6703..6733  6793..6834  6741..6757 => -0.2 angstrom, 16.9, 17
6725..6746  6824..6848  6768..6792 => -0.4 angstrom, 17.3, 16.5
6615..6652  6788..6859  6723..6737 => -0.2 angstrom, 17.3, 16.8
